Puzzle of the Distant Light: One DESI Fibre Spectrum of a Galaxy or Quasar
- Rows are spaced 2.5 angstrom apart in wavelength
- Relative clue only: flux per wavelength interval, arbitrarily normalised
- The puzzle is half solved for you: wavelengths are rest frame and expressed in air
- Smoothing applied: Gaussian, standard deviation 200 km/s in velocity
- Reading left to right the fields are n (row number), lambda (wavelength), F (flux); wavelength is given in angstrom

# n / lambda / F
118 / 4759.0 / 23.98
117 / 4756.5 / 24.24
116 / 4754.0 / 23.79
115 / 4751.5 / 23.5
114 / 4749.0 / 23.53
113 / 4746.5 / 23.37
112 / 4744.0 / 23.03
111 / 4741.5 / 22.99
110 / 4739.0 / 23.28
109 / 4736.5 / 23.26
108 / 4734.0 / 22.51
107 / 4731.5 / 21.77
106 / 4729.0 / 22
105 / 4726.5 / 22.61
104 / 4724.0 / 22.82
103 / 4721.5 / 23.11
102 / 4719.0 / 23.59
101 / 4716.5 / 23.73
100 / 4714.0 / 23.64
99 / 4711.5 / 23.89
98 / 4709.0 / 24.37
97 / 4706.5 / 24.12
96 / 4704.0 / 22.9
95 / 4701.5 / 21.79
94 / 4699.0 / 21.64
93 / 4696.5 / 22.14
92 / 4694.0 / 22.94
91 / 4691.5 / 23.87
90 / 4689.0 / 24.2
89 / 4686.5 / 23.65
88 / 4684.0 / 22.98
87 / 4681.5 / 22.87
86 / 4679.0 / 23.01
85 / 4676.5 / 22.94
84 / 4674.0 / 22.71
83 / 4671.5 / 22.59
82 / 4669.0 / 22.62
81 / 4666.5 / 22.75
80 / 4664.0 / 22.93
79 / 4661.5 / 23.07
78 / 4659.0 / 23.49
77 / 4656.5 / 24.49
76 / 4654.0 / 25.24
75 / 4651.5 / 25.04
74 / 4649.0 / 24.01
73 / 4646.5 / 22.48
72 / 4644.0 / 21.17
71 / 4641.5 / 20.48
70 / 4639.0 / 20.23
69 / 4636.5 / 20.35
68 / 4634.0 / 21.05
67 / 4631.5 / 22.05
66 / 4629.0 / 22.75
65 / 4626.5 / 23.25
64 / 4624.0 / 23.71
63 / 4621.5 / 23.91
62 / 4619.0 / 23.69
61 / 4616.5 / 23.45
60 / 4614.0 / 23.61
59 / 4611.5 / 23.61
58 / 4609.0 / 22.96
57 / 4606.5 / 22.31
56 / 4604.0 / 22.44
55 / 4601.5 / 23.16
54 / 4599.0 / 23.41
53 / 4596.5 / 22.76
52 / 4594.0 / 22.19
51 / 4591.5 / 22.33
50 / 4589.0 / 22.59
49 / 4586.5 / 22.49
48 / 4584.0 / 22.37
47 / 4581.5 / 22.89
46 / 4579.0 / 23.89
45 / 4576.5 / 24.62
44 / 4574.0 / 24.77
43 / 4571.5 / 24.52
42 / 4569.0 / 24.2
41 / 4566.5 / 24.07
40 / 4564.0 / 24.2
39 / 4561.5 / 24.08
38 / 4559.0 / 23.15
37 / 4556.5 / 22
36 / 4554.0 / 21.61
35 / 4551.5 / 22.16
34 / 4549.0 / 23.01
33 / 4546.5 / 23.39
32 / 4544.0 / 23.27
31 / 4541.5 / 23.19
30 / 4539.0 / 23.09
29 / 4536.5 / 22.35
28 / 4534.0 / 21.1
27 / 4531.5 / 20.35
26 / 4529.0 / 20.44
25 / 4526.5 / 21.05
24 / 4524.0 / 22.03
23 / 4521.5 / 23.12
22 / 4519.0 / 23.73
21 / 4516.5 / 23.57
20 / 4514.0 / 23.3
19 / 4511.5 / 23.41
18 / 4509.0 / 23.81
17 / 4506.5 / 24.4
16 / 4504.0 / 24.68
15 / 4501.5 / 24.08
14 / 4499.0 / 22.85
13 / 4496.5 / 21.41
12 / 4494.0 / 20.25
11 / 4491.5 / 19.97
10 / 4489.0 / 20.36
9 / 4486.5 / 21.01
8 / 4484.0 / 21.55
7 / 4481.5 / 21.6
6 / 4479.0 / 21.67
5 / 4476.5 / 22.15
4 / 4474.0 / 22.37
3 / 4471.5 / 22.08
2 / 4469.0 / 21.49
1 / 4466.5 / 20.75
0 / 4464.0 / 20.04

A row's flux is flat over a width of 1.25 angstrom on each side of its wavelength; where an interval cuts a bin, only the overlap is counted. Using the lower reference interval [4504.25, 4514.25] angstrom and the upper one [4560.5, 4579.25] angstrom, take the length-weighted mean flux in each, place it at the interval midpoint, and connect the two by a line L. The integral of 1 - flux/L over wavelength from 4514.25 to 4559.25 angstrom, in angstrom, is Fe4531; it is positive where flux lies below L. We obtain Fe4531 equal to 3.2 angstrom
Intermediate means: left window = 23.9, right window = 24.3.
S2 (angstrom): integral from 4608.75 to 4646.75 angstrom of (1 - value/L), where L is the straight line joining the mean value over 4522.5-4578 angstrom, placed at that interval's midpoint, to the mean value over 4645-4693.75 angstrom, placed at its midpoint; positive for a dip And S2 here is 1.3 angstrom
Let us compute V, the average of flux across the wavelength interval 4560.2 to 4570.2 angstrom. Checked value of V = 24.1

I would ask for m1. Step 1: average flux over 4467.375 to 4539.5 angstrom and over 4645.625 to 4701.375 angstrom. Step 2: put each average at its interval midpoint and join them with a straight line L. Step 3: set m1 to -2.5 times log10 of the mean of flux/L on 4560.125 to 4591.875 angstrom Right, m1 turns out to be -0.05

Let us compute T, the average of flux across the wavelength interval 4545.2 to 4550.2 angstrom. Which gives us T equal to 23.2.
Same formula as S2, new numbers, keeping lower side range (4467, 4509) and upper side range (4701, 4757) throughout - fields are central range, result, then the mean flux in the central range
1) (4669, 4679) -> 0.08 angstrom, 22.8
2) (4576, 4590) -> -0.36 angstrom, 23.1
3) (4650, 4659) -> -0.73 angstrom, 24.7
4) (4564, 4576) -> -1.04 angstrom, 24.4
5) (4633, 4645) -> 1.12 angstrom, 20.6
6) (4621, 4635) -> -0.03 angstrom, 22.8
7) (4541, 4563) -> -0.53 angstrom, 22.9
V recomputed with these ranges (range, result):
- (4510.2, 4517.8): 23.4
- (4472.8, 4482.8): 21.9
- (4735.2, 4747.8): 23.2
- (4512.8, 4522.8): 23.4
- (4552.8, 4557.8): 21.8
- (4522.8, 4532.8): 21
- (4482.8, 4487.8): 21.3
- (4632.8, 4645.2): 20.7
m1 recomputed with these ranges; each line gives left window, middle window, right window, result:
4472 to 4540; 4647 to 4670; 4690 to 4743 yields -0.04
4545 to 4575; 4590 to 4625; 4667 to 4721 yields 0.01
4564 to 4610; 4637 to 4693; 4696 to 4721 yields 0.01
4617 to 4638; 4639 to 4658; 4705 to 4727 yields -0.01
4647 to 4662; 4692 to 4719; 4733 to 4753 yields 0.02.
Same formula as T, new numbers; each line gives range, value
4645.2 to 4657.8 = 24.2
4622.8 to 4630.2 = 23.2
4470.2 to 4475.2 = 22.2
